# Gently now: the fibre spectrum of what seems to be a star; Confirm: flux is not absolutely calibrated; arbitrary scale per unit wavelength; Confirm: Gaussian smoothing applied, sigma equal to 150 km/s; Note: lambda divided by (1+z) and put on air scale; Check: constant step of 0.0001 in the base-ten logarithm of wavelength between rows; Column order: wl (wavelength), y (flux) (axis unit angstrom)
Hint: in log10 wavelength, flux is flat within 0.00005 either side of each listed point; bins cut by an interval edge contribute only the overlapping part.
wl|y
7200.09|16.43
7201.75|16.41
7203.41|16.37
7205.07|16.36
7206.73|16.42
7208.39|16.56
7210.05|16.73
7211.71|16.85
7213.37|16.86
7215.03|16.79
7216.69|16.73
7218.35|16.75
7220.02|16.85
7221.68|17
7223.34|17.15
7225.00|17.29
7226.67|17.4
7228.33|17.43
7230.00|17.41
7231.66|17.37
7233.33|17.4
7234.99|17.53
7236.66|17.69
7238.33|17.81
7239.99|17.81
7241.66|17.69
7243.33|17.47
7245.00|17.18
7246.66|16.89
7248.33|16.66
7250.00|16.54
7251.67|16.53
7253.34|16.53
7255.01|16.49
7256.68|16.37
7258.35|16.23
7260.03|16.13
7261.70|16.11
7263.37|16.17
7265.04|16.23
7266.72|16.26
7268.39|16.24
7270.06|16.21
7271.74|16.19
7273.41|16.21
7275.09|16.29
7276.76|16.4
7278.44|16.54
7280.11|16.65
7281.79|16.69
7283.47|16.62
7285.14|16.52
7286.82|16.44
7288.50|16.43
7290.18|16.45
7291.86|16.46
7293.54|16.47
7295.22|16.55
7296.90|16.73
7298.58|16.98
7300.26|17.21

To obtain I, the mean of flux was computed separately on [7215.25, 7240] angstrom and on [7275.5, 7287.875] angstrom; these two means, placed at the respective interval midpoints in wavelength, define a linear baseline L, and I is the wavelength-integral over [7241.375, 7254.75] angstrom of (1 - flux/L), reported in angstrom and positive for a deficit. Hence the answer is 0.1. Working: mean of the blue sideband 17.3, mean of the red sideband 16.5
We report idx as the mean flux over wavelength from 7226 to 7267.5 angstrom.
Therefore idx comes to 16.9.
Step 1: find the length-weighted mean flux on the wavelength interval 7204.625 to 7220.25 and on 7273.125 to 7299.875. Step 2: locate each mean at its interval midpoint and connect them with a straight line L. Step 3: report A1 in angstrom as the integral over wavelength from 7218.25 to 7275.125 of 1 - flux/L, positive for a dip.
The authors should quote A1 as -0.8 angstrom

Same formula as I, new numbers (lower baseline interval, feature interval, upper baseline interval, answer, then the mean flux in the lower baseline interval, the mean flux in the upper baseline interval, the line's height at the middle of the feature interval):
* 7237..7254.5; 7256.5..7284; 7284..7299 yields 0.80 angstrom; 17.1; 16.5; 16.8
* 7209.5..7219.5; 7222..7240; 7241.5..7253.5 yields -0.64 angstrom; 16.8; 16.9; 16.9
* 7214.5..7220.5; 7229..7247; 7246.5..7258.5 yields -0.94 angstrom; 16.8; 16.5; 16.6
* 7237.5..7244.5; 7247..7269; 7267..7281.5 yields 0.83 angstrom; 17.7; 16.4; 17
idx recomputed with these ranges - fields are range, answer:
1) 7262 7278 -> 16.2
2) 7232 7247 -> 17.5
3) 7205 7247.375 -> 17.1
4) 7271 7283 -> 16.4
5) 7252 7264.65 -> 16.3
